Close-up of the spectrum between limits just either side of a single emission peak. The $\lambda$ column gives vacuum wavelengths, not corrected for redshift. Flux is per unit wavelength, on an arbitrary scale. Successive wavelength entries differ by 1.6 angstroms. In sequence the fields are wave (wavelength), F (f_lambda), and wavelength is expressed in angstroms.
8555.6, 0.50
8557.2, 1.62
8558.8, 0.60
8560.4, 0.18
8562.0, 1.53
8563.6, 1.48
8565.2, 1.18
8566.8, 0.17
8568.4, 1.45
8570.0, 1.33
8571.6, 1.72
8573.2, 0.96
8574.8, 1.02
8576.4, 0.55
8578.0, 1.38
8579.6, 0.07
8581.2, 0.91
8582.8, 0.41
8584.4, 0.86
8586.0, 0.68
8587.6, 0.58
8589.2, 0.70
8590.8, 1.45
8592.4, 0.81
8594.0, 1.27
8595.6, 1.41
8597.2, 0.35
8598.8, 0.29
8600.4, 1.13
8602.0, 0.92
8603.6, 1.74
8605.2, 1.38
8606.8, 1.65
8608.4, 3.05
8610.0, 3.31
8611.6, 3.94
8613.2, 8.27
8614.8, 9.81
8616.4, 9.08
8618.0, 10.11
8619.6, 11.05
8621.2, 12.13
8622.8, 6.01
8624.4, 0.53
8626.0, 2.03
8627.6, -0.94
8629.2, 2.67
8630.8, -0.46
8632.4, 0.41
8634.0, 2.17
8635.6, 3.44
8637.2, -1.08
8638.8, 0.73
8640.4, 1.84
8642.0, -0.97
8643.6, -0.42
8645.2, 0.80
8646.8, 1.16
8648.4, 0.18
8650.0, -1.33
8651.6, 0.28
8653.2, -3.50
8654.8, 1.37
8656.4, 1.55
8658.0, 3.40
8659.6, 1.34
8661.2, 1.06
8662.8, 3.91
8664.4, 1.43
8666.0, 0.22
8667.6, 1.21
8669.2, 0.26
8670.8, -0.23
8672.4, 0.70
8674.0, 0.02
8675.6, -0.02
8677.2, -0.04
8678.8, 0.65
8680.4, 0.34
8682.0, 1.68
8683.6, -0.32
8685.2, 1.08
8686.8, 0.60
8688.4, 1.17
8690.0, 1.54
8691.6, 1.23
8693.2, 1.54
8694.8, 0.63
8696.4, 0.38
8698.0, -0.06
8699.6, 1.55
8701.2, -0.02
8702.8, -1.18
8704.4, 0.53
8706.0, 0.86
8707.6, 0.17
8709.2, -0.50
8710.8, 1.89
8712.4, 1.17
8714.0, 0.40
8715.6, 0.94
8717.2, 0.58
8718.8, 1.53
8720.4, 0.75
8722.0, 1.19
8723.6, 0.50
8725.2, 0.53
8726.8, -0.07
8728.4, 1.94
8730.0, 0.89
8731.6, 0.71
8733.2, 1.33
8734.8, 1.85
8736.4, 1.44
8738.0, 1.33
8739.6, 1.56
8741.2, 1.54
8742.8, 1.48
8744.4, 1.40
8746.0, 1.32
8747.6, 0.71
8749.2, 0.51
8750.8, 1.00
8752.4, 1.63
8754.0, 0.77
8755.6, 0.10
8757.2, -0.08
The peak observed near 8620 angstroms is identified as [O II] 3727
